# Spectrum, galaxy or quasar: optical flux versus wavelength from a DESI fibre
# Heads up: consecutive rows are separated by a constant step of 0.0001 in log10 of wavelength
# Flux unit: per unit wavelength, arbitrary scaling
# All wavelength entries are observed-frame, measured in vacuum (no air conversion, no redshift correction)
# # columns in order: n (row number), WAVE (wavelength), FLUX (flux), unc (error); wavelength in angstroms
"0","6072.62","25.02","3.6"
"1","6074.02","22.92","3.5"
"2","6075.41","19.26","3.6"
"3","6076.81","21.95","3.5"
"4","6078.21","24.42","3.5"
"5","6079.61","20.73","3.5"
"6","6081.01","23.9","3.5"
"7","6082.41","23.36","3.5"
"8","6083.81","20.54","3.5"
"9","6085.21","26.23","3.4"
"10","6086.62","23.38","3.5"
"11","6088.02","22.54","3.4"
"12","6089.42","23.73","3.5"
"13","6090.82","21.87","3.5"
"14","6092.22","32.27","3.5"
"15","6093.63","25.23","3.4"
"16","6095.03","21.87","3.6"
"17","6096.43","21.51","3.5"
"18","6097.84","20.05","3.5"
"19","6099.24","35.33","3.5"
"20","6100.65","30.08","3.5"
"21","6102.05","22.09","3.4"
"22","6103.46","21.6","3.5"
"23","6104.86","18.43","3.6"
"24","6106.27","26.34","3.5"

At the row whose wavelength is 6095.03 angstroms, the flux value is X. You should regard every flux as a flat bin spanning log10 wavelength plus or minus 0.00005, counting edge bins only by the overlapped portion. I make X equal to 21.87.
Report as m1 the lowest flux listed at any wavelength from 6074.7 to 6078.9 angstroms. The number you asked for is 19.26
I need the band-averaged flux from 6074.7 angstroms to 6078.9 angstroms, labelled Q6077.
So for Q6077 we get 21.9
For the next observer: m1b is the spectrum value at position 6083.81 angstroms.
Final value 20.54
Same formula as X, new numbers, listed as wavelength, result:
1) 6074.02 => 22.92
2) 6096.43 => 21.51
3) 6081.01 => 23.9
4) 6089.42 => 23.73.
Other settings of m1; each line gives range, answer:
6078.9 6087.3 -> 20.54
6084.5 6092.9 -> 21.87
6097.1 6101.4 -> 20.05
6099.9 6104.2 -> 21.6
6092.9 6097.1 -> 21.51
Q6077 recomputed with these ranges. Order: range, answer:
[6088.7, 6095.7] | 25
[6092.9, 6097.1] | 22.9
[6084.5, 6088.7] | 24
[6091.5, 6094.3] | 28.7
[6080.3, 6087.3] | 23.5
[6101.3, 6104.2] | 22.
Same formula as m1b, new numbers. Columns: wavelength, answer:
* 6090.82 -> 21.87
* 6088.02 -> 22.54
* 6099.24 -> 35.33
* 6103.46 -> 21.6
